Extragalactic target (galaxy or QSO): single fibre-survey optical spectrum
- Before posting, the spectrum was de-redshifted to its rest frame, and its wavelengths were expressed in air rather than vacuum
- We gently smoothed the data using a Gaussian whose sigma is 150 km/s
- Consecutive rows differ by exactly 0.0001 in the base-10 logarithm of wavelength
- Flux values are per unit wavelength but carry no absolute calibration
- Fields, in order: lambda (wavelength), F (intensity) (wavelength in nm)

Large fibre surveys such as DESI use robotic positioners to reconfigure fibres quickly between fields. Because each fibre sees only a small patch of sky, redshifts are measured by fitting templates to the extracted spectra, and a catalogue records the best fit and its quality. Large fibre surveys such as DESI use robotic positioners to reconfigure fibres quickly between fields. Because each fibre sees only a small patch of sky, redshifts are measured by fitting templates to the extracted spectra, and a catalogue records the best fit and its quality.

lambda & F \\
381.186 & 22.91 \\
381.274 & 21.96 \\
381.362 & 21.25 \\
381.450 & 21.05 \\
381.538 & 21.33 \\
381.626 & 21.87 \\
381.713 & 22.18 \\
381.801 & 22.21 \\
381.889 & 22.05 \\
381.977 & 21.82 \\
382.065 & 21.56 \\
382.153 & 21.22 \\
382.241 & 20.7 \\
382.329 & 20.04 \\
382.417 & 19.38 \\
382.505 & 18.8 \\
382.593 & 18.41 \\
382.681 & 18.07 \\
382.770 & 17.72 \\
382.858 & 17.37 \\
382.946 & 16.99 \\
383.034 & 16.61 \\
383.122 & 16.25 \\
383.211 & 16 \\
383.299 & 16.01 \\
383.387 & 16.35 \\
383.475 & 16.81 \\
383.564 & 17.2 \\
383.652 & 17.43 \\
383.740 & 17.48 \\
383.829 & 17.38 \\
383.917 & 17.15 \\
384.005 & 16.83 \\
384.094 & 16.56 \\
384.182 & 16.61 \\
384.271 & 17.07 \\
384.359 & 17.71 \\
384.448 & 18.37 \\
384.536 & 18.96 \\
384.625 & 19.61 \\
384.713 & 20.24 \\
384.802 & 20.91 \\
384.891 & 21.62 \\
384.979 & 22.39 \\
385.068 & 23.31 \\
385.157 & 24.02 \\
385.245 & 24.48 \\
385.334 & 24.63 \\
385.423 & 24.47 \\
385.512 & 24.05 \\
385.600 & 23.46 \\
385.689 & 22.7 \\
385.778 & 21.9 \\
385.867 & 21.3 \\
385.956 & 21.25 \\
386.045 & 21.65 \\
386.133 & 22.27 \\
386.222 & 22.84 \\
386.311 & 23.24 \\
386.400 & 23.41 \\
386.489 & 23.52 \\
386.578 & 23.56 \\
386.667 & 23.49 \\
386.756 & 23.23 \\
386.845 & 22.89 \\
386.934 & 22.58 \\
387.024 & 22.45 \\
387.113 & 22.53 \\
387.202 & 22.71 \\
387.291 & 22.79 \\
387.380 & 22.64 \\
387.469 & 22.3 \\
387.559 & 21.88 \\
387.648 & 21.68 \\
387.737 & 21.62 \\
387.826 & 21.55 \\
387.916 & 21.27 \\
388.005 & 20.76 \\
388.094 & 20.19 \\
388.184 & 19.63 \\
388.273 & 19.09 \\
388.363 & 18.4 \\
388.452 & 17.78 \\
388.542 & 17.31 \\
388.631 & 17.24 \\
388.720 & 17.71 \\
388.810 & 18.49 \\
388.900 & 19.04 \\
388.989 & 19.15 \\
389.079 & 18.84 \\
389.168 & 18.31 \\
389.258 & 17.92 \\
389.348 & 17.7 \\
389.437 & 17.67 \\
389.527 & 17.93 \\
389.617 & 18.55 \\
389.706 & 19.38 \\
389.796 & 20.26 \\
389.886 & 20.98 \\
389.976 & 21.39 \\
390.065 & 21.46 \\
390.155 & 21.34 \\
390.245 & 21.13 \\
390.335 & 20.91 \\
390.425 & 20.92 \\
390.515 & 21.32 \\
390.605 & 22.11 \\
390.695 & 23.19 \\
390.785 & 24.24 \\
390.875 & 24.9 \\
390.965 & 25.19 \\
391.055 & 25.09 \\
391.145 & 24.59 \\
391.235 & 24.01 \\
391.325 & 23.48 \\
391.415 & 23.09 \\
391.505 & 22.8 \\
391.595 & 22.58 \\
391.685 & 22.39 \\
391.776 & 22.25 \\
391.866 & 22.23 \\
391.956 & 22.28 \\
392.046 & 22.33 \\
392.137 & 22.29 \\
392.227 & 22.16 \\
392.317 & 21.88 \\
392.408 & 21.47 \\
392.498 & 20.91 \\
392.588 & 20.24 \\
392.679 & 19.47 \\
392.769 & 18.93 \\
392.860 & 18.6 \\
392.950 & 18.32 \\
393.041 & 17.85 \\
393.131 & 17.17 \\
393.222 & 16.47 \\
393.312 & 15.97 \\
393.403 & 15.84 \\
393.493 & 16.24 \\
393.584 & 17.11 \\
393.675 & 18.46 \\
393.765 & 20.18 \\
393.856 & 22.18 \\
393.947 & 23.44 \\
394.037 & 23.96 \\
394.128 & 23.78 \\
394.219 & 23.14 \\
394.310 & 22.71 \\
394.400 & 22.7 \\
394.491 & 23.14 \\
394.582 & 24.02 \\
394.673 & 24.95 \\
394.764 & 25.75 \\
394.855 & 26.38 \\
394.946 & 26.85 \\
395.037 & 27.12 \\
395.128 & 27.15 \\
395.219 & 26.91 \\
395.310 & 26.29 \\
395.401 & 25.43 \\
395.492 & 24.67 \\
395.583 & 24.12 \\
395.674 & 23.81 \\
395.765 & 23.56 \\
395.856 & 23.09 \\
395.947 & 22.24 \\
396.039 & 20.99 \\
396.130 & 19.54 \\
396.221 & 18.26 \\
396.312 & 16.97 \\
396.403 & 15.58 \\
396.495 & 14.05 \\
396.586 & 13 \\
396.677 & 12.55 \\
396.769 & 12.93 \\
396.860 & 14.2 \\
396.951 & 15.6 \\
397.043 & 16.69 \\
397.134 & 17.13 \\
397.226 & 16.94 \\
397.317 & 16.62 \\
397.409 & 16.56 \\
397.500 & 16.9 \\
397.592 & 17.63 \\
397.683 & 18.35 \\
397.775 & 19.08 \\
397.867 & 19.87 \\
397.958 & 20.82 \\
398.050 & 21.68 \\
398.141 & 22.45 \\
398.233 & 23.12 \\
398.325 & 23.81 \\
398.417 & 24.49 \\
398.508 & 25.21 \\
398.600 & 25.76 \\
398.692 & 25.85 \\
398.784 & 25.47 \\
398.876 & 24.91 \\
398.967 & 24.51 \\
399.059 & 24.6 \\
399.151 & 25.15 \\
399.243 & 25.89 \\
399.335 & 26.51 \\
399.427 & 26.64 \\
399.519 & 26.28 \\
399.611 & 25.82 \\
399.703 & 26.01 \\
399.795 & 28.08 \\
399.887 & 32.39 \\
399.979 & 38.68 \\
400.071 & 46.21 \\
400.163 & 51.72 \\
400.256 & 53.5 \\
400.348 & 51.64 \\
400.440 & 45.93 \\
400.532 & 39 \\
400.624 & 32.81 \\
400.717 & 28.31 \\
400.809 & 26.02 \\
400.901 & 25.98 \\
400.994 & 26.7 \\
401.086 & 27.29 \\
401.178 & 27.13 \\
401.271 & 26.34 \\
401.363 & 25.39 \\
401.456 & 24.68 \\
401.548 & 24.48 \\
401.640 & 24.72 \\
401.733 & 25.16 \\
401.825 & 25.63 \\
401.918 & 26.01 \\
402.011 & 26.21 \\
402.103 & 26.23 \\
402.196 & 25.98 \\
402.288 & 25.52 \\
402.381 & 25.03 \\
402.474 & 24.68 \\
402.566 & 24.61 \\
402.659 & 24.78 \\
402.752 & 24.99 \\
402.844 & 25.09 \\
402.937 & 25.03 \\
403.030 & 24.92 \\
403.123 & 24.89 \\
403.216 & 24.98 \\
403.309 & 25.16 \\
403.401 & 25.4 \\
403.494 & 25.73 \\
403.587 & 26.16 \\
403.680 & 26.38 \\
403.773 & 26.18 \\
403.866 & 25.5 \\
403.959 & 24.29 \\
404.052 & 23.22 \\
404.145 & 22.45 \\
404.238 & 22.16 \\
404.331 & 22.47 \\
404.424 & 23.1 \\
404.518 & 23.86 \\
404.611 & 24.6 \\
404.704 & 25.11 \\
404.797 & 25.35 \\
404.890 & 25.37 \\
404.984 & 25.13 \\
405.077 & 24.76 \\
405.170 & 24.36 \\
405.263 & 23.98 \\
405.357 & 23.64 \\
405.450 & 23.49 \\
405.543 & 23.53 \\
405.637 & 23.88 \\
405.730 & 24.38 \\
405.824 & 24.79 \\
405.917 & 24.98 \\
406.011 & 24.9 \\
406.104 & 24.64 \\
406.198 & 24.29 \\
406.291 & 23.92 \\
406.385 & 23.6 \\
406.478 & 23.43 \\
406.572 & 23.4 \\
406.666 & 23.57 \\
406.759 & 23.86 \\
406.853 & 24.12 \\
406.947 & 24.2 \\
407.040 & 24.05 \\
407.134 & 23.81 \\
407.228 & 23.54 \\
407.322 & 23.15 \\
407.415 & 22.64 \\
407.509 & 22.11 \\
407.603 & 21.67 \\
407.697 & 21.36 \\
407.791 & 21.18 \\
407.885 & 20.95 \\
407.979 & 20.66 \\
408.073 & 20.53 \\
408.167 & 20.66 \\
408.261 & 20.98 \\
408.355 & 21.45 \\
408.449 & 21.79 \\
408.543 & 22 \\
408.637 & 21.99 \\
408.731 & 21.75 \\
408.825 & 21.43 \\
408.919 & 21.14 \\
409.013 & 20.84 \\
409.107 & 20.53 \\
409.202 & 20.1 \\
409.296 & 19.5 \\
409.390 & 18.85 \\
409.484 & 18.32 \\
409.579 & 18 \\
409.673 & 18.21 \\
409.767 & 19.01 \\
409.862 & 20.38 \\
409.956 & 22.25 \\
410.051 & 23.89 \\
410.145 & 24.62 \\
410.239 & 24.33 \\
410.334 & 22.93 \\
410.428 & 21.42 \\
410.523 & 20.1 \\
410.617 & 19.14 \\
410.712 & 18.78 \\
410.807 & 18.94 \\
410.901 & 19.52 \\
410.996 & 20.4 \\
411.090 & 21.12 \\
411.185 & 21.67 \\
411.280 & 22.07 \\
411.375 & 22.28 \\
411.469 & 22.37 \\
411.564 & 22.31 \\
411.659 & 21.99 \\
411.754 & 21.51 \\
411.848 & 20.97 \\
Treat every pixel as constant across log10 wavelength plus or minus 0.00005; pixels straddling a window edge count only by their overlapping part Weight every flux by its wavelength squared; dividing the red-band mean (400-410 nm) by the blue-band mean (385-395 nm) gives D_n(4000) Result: 1.3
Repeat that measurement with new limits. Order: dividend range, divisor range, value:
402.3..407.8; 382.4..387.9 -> 1.31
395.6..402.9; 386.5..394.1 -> 1.26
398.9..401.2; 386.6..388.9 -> 1.66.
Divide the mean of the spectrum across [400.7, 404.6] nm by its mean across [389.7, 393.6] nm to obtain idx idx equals 1.19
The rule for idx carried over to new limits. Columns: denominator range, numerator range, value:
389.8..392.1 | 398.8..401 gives 1.44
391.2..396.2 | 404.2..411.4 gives 1.01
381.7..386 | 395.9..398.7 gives 0.95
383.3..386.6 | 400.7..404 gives 1.25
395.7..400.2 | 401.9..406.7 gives 1.09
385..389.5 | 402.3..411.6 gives 1.07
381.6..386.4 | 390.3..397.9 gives 1.05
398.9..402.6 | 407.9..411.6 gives 0.70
